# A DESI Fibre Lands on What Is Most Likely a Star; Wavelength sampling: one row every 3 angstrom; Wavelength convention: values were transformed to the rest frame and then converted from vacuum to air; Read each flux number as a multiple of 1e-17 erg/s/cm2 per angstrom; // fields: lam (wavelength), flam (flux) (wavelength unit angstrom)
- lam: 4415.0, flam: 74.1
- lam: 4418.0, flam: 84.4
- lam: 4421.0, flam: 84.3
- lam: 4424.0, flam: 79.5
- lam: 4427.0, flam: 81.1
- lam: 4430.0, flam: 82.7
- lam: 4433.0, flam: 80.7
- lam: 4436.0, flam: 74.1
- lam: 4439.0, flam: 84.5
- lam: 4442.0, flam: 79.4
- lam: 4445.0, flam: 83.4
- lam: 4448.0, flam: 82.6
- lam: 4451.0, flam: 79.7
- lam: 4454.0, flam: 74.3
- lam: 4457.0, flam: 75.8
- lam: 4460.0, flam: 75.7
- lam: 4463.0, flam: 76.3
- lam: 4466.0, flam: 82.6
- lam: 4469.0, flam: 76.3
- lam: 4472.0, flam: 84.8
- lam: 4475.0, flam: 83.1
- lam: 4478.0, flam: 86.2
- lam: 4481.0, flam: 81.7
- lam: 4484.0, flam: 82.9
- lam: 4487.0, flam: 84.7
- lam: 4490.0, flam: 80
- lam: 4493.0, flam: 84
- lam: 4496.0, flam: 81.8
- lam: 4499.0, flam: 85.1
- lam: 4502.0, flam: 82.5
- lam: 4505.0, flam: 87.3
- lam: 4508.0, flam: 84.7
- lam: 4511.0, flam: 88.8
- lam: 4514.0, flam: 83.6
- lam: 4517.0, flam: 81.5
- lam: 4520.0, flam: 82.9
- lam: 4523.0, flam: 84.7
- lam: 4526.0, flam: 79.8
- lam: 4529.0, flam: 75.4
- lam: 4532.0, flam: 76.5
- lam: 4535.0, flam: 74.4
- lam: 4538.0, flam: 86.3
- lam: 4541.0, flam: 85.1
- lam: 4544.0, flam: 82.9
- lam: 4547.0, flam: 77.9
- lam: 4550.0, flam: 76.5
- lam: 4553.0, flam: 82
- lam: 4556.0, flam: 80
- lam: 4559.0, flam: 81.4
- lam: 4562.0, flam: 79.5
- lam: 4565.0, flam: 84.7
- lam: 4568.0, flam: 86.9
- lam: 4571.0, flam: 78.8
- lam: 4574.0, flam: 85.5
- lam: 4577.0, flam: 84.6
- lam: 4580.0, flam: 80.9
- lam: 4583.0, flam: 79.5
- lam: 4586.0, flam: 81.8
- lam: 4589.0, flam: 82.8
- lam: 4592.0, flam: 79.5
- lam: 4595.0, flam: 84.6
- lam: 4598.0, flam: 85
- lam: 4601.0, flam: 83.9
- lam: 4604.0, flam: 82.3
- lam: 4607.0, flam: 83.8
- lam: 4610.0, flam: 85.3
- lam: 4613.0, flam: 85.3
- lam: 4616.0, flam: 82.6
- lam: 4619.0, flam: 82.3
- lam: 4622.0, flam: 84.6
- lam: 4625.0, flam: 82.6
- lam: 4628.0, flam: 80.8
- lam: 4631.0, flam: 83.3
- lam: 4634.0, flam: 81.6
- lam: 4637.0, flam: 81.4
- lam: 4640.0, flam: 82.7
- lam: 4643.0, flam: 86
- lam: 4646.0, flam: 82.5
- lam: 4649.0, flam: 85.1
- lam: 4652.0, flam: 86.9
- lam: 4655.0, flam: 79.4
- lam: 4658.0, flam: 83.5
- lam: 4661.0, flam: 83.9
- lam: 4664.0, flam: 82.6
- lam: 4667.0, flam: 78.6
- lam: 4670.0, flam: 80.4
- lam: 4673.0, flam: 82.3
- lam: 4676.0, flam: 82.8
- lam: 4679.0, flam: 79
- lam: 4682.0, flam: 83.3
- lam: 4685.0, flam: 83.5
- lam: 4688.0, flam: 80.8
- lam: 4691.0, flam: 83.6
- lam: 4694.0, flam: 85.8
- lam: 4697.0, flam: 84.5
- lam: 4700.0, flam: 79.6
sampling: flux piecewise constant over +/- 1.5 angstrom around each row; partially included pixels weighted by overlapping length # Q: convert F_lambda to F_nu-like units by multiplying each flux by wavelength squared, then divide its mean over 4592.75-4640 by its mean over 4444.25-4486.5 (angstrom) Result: 1.11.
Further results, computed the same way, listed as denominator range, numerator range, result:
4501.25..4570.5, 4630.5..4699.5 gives 1.07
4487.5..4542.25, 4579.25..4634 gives 1.05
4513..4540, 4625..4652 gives 1.08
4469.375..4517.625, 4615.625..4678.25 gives 1.05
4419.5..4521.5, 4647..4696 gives 1.10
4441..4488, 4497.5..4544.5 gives 1.05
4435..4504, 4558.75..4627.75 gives 1.08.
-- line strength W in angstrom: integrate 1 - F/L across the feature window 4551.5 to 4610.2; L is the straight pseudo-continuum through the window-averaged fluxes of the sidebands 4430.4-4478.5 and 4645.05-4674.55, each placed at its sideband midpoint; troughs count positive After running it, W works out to -0.8 angstrom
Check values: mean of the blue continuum 79.9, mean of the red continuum 82.5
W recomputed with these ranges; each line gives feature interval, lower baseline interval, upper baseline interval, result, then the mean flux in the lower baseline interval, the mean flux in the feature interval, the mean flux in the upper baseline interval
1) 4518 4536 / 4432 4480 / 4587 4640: 0.49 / 80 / 79.1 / 83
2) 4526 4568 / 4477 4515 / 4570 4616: 1.54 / 84.1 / 80.4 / 82.9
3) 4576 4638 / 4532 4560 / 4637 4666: -0.45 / 80.5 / 82.8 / 83.4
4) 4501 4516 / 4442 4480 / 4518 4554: -0.95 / 80.1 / 85.3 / 80.4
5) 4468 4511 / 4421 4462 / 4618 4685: -1.71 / 79.6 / 83.5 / 82.6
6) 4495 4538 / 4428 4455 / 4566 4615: -0.26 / 80.3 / 82.2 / 83.2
